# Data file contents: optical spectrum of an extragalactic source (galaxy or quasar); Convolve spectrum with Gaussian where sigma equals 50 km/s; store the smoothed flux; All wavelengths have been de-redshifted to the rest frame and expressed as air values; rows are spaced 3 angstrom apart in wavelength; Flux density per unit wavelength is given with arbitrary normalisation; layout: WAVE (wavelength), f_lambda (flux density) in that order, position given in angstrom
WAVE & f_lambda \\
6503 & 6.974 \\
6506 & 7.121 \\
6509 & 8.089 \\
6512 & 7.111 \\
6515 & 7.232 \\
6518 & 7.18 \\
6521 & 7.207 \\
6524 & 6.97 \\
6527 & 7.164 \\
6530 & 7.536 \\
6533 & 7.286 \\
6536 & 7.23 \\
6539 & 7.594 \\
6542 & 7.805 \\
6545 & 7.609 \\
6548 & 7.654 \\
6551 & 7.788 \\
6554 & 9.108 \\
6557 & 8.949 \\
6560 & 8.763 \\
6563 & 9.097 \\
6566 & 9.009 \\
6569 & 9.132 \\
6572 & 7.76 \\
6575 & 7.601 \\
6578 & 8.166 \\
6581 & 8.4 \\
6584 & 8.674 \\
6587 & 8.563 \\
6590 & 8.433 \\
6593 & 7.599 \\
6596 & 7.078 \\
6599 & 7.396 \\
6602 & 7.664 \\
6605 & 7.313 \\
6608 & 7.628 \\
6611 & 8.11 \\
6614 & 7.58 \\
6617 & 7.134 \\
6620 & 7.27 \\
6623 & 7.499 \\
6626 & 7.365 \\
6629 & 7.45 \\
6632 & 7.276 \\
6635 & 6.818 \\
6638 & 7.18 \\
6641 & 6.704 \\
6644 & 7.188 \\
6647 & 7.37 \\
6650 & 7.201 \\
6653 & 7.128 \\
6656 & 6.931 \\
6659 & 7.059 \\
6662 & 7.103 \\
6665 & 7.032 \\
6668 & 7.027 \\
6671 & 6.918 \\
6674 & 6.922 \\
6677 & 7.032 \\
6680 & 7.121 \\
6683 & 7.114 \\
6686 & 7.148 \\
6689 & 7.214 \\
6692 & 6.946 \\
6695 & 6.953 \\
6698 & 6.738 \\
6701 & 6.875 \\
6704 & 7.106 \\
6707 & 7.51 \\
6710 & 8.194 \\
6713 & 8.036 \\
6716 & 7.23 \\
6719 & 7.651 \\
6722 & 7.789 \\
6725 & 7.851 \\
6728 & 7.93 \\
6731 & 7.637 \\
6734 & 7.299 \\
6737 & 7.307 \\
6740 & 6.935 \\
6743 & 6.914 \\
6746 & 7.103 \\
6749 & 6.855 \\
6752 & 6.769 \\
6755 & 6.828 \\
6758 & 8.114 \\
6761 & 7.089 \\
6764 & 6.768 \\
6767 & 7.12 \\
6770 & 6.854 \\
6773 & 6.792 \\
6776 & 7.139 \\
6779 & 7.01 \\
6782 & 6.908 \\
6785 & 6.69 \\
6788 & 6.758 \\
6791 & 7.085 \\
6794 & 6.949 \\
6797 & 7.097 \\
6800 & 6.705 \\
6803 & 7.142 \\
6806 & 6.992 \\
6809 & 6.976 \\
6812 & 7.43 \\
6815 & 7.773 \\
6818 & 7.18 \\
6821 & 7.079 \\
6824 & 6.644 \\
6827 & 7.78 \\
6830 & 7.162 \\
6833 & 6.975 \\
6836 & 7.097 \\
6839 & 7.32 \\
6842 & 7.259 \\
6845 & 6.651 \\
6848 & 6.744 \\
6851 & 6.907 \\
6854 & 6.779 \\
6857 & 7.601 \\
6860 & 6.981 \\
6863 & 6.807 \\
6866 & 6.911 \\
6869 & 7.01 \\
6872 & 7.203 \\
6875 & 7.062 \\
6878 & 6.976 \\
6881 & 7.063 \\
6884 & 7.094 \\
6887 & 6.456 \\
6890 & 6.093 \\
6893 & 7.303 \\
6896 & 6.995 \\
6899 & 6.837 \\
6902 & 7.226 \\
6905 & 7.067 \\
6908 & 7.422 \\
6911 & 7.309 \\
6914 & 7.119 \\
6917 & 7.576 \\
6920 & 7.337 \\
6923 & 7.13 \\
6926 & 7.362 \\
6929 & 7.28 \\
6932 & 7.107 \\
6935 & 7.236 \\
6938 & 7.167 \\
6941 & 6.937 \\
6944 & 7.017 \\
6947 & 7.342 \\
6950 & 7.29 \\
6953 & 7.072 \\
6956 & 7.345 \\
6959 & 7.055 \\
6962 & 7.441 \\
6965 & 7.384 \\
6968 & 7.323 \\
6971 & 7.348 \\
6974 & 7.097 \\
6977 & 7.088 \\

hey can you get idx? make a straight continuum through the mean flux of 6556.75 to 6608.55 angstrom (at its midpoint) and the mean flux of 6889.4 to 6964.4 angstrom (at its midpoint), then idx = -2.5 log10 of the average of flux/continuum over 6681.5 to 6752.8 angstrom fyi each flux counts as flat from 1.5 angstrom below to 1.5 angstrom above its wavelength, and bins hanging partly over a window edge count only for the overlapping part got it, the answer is 0.07 mag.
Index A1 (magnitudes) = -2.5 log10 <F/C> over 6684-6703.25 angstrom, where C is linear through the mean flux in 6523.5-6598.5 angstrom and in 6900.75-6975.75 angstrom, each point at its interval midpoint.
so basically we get 0.11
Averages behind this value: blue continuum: 8.04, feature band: 6.99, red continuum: 7.24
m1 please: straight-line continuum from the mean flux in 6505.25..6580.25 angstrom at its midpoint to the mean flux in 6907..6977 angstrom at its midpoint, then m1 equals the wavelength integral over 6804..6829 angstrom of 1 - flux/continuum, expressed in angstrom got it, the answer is 0.7 angstrom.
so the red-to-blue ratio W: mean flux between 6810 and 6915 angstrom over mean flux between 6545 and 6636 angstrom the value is 0.89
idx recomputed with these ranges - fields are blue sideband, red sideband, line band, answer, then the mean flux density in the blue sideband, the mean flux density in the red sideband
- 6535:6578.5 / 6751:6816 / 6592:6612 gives 0.065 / 8.23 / 7.04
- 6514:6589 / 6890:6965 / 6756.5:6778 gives 0.060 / 7.99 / 7.19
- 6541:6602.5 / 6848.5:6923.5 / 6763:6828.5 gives 0.051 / 8.21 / 7.05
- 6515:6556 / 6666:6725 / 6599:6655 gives 0.008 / 7.55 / 7.25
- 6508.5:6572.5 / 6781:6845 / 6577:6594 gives -0.079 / 7.87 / 7.09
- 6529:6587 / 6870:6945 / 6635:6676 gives 0.121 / 8.18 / 7.09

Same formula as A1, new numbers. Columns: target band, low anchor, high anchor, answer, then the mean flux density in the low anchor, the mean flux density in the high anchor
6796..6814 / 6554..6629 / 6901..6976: 0.07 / 8.02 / 7.24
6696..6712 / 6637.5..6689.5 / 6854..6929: -0.03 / 7.07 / 7.08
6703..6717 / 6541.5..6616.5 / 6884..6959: 0.01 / 8.11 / 7.12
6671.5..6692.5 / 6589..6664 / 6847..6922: 0.03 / 7.33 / 7.04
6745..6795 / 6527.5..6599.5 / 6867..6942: 0.07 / 8.09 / 7.09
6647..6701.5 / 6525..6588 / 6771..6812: 0.07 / 8.12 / 6.96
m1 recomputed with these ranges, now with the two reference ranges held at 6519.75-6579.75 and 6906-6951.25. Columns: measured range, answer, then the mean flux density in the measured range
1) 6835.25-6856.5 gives 1.2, 6.99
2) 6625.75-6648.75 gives 1.9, 7.16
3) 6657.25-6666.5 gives 0.8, 7.06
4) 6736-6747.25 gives 0.8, 7.05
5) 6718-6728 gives -0.2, 7.79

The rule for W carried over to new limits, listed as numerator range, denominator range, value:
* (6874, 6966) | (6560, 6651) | 0.92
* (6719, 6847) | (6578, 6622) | 0.92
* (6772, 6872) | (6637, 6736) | 0.97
